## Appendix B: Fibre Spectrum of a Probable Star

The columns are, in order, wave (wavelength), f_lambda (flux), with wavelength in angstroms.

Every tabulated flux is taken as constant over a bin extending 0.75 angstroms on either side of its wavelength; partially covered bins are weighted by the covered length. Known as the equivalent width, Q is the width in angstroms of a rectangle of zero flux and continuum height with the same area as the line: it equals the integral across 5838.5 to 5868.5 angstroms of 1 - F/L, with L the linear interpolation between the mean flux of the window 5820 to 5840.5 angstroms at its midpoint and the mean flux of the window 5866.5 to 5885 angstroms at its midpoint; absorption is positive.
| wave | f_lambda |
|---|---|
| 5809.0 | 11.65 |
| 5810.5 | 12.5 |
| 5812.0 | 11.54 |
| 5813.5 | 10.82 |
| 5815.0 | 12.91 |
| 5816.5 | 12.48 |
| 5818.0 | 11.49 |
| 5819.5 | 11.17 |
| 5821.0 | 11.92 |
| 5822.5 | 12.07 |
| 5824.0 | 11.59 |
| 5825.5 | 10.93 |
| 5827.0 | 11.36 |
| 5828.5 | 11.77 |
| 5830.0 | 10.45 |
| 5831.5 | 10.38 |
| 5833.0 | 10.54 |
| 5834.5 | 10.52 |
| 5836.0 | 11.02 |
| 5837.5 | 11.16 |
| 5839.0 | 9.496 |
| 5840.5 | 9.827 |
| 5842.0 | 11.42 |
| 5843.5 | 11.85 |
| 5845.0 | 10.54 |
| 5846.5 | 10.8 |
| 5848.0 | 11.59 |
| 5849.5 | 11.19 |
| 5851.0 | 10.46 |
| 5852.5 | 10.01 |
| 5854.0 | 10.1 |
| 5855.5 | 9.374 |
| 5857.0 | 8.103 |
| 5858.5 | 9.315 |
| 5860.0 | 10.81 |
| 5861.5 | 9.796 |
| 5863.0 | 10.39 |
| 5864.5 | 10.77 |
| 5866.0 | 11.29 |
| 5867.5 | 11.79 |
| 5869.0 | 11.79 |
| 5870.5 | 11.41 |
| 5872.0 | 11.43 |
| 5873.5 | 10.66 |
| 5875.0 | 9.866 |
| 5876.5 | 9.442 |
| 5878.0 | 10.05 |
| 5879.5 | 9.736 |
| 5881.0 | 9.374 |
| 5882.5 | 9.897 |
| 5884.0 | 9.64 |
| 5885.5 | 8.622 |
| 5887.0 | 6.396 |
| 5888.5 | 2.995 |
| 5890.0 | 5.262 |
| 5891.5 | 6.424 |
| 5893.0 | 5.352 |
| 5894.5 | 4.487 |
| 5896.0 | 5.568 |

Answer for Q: 0.6 angstroms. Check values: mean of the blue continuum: 11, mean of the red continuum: 10.4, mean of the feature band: 10.5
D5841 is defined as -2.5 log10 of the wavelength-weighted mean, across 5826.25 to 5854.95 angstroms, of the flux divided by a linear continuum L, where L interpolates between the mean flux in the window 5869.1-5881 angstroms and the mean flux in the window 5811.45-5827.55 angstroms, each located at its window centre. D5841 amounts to 0.04 mag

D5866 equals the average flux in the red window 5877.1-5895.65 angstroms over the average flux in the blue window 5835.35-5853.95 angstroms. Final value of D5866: 0.68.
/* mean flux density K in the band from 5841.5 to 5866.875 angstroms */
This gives 10.5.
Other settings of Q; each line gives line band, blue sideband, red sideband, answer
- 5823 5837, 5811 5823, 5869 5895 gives 0.20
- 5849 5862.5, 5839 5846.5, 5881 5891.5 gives -0.26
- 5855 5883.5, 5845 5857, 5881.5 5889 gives -4.40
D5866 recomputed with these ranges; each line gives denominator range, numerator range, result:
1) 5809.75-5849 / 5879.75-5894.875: 0.62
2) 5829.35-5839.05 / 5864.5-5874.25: 1.07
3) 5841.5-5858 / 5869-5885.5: 0.97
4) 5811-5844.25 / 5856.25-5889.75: 0.86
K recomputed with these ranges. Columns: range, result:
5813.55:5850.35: 11.2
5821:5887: 10.5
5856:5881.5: 10.4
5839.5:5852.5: 10.9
